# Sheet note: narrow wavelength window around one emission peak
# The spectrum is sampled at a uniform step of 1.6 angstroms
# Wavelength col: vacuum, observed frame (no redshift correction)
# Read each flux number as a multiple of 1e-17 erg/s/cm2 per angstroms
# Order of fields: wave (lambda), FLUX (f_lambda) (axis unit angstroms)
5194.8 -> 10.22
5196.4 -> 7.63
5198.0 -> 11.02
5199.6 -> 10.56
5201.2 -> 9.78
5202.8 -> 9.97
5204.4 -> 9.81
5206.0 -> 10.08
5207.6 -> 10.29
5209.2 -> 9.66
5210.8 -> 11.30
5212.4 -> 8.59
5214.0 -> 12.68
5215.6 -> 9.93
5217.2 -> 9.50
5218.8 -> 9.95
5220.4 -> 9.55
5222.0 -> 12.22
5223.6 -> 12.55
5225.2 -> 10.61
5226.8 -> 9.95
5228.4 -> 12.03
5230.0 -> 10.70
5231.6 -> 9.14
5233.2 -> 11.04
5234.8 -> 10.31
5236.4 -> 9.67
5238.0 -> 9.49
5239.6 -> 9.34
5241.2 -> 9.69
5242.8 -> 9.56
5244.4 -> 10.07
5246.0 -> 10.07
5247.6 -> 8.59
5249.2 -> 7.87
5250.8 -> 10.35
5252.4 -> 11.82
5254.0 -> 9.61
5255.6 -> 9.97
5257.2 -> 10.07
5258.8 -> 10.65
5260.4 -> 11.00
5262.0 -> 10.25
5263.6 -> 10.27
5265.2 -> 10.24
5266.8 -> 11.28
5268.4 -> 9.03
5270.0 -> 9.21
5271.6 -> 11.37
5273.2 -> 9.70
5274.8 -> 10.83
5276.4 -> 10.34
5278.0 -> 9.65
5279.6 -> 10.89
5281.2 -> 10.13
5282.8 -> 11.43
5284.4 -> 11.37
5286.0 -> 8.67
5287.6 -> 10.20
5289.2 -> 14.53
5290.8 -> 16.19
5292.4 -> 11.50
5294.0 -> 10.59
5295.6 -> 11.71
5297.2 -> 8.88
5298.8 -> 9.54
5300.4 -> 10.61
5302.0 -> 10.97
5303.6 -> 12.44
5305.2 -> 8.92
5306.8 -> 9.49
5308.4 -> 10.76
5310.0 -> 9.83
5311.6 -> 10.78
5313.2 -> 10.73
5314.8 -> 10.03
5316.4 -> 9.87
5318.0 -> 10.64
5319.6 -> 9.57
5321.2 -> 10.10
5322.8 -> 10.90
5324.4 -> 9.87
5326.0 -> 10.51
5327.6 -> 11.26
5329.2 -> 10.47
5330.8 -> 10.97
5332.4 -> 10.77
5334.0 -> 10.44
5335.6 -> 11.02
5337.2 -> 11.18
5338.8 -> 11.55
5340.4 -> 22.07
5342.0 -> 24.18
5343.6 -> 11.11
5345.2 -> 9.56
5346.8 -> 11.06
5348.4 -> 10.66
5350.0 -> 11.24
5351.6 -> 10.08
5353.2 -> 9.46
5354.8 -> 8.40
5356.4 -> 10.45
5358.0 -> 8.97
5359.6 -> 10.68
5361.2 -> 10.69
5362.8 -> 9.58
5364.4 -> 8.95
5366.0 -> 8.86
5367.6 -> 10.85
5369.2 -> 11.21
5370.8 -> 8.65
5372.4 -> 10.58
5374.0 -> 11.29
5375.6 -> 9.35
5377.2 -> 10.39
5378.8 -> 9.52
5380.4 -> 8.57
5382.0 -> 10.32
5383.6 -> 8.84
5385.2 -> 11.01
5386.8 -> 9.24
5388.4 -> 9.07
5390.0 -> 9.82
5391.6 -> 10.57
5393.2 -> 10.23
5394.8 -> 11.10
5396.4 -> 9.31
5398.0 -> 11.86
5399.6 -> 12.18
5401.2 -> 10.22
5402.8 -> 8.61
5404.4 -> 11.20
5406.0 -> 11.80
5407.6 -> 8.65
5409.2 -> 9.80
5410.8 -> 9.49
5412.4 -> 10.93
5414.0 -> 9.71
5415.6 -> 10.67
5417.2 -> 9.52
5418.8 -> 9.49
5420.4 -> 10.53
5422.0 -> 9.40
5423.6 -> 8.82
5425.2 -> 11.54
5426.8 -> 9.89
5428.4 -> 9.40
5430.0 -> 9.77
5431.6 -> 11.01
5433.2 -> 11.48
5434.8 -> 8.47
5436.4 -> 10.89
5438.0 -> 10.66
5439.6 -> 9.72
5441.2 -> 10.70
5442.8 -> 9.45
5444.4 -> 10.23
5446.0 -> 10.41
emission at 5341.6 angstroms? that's [O III]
